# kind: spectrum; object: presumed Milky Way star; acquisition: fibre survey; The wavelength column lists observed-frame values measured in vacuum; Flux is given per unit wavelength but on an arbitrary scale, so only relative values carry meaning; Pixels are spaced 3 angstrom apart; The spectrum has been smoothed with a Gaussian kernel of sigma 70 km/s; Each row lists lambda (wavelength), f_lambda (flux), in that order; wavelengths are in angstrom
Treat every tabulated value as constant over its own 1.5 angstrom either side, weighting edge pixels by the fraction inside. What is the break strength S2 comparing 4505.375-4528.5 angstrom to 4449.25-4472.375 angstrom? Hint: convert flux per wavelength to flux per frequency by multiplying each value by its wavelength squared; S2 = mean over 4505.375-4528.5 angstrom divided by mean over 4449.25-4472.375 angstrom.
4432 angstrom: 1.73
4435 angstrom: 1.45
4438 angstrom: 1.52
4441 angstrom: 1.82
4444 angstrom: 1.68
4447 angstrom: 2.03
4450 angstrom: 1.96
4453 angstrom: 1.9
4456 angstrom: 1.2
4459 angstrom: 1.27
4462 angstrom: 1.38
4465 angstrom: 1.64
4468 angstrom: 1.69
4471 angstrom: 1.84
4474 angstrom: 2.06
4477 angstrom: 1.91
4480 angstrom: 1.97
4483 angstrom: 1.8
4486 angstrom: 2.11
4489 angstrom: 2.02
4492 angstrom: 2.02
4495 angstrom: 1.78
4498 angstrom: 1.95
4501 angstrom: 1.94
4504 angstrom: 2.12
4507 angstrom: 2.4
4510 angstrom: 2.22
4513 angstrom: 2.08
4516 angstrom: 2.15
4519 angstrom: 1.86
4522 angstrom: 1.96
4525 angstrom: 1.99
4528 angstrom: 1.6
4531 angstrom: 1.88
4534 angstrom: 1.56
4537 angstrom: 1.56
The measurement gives 1.32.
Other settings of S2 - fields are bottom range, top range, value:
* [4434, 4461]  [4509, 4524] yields 1.28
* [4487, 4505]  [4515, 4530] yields 0.98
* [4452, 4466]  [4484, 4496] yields 1.38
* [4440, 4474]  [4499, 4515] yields 1.30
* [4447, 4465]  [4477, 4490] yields 1.25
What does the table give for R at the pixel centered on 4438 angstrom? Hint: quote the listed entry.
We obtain 1.52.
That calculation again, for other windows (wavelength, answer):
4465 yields 1.64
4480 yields 1.97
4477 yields 1.91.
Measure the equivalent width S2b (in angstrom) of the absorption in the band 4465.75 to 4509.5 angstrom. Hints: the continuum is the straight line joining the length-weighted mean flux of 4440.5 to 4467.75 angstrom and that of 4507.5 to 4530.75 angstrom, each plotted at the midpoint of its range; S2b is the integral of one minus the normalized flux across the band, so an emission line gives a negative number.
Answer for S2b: -3.47 angstrom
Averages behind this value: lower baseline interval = 1.65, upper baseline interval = 1.99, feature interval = 1.97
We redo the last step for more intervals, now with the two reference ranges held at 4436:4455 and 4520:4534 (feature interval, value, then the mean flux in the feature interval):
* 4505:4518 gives -2.69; 2.2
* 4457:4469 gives 2.17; 1.47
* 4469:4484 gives -0.89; 1.91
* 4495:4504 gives -0.66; 1.95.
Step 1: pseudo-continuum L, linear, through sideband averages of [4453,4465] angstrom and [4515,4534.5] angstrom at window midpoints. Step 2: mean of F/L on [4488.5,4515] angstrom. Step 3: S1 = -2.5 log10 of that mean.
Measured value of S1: -0.21 mag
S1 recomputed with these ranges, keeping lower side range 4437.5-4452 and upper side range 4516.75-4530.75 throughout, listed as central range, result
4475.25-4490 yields -0.07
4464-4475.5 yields 0.01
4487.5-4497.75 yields -0.05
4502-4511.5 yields -0.20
